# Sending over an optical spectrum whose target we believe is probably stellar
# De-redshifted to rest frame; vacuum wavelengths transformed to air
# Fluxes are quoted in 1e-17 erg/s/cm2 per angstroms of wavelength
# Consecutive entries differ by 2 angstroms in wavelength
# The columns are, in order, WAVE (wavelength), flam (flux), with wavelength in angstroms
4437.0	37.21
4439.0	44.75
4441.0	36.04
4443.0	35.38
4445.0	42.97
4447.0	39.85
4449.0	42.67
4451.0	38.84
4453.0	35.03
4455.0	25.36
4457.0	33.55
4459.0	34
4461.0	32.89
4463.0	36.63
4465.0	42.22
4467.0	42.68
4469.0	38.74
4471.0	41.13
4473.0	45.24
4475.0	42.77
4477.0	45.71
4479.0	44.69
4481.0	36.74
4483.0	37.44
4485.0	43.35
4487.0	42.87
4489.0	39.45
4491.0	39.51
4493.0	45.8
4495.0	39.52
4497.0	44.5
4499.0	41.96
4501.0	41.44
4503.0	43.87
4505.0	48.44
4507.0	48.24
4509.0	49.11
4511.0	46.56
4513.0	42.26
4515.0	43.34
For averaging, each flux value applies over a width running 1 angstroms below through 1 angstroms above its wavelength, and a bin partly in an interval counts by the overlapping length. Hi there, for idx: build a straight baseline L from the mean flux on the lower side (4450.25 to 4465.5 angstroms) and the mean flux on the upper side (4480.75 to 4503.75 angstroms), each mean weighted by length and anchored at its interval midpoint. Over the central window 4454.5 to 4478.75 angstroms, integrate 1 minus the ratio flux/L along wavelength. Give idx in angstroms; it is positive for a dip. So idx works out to -1.6 angstroms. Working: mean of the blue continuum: 34.5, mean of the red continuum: 41.5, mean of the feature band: 38.9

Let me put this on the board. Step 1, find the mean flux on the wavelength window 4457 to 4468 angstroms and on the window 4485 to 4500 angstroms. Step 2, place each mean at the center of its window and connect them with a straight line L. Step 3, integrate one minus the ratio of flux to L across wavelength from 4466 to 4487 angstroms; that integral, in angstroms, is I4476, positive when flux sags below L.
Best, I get -1.3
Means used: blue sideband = 37.3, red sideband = 42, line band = 41.9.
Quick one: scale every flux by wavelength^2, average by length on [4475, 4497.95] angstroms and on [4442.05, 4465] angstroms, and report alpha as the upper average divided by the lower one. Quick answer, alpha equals 1.17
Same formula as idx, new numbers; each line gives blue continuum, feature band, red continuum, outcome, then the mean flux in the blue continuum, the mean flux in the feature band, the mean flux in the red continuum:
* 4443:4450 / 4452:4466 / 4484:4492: 2.3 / 40.9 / 34.2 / 41.3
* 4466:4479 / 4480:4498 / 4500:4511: 1.4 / 42.9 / 41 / 46.3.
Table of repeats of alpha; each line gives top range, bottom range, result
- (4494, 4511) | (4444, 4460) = 1.25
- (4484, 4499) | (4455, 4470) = 1.17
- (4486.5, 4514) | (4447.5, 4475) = 1.18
